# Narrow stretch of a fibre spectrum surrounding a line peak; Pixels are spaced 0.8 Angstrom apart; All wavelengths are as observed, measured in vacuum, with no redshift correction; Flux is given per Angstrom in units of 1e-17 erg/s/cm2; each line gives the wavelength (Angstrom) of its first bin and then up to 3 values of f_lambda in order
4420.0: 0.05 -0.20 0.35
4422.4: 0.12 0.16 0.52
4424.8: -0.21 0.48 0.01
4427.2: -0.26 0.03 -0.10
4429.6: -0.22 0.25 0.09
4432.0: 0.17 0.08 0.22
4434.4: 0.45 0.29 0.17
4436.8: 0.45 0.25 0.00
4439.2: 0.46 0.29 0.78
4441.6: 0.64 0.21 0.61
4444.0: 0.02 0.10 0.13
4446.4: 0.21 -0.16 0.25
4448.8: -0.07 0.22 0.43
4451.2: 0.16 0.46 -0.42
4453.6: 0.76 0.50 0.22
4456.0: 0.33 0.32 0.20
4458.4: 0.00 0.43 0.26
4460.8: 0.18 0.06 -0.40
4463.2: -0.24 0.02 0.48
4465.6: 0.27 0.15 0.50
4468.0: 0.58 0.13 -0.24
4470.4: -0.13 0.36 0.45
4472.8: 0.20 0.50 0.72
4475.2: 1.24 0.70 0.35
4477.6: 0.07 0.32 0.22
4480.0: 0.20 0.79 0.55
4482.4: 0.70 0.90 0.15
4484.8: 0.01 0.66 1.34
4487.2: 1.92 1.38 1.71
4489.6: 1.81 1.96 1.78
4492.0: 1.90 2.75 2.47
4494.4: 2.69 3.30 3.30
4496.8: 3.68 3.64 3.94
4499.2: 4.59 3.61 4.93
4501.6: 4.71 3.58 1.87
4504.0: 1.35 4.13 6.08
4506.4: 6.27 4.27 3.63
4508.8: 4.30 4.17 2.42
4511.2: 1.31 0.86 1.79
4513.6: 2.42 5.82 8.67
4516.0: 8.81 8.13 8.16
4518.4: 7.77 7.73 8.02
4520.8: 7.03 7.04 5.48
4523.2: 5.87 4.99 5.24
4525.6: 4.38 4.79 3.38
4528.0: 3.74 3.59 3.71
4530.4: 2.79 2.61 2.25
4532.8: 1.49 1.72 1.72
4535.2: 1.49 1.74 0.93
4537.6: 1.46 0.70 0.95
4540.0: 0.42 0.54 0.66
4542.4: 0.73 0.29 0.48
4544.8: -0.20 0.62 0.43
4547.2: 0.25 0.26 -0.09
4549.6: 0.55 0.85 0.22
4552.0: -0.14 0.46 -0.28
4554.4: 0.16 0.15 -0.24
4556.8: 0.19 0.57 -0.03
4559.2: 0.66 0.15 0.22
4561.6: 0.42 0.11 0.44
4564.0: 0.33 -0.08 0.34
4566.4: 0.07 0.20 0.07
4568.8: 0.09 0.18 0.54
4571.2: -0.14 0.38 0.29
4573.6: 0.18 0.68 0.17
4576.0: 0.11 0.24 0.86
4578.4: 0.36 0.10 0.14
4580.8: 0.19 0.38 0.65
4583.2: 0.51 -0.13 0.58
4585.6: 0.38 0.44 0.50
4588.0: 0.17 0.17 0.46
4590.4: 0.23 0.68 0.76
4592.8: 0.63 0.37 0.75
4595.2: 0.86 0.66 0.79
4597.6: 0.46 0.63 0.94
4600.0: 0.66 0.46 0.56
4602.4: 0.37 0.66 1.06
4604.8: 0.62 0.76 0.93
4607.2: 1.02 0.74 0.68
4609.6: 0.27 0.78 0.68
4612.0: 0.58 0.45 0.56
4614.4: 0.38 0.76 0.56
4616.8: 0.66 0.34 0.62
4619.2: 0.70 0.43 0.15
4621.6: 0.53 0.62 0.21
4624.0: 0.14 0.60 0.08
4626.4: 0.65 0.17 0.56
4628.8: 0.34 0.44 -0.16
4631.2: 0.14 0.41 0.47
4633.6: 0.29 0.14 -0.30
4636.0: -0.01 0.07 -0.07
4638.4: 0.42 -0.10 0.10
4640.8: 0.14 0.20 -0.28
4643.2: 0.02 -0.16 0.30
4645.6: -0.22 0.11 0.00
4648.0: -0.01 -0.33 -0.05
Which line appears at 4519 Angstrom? Ly-alpha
